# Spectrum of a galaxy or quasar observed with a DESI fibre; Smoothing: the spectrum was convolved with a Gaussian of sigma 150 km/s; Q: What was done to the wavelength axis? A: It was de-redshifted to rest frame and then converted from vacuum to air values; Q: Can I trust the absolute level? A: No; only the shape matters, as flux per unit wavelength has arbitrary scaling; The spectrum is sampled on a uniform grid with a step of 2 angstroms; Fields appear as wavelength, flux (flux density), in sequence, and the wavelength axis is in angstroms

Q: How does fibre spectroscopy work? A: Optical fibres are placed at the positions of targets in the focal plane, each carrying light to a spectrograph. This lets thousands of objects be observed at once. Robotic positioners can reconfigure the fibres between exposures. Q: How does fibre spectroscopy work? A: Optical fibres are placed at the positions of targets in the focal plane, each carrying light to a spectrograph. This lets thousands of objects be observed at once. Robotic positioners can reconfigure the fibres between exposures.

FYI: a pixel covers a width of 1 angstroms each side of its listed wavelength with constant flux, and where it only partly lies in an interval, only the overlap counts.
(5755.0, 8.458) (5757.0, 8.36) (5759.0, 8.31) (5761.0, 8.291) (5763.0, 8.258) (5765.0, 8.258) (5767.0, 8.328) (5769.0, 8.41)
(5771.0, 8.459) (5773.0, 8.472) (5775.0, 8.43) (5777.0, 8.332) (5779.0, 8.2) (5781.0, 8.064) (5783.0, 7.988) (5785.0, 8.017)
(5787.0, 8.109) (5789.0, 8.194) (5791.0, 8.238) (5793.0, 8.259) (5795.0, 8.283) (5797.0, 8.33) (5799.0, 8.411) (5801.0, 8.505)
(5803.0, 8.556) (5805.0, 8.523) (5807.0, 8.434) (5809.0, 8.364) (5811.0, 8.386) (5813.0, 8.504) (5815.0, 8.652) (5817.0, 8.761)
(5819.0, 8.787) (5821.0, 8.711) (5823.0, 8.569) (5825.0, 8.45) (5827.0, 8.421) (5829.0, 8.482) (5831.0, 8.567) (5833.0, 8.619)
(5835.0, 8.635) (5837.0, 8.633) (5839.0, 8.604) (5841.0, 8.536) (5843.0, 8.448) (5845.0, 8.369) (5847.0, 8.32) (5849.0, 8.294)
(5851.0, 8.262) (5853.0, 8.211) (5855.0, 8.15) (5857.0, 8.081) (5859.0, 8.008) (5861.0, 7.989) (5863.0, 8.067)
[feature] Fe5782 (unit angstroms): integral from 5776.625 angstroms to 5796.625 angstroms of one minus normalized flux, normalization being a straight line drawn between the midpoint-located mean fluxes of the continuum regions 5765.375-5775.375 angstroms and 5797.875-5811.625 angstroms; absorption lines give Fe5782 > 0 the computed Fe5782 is 0.6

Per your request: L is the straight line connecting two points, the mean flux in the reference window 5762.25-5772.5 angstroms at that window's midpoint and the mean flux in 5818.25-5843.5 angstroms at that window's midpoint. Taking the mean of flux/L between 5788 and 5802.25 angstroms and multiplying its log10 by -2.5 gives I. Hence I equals 0.02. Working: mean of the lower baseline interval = 8.35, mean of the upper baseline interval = 8.57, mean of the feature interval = 8.32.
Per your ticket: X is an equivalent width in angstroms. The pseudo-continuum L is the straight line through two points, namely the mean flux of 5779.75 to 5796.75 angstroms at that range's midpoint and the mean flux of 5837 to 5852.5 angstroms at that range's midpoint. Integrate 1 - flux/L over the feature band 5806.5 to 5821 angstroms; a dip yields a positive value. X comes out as -0.53 angstroms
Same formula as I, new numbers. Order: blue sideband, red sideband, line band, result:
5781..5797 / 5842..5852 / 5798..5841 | -0.038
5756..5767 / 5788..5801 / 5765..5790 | 0.007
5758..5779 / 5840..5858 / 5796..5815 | -0.017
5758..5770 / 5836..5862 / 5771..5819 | -0.007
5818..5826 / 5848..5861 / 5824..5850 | -0.010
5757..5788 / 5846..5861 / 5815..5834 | -0.051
